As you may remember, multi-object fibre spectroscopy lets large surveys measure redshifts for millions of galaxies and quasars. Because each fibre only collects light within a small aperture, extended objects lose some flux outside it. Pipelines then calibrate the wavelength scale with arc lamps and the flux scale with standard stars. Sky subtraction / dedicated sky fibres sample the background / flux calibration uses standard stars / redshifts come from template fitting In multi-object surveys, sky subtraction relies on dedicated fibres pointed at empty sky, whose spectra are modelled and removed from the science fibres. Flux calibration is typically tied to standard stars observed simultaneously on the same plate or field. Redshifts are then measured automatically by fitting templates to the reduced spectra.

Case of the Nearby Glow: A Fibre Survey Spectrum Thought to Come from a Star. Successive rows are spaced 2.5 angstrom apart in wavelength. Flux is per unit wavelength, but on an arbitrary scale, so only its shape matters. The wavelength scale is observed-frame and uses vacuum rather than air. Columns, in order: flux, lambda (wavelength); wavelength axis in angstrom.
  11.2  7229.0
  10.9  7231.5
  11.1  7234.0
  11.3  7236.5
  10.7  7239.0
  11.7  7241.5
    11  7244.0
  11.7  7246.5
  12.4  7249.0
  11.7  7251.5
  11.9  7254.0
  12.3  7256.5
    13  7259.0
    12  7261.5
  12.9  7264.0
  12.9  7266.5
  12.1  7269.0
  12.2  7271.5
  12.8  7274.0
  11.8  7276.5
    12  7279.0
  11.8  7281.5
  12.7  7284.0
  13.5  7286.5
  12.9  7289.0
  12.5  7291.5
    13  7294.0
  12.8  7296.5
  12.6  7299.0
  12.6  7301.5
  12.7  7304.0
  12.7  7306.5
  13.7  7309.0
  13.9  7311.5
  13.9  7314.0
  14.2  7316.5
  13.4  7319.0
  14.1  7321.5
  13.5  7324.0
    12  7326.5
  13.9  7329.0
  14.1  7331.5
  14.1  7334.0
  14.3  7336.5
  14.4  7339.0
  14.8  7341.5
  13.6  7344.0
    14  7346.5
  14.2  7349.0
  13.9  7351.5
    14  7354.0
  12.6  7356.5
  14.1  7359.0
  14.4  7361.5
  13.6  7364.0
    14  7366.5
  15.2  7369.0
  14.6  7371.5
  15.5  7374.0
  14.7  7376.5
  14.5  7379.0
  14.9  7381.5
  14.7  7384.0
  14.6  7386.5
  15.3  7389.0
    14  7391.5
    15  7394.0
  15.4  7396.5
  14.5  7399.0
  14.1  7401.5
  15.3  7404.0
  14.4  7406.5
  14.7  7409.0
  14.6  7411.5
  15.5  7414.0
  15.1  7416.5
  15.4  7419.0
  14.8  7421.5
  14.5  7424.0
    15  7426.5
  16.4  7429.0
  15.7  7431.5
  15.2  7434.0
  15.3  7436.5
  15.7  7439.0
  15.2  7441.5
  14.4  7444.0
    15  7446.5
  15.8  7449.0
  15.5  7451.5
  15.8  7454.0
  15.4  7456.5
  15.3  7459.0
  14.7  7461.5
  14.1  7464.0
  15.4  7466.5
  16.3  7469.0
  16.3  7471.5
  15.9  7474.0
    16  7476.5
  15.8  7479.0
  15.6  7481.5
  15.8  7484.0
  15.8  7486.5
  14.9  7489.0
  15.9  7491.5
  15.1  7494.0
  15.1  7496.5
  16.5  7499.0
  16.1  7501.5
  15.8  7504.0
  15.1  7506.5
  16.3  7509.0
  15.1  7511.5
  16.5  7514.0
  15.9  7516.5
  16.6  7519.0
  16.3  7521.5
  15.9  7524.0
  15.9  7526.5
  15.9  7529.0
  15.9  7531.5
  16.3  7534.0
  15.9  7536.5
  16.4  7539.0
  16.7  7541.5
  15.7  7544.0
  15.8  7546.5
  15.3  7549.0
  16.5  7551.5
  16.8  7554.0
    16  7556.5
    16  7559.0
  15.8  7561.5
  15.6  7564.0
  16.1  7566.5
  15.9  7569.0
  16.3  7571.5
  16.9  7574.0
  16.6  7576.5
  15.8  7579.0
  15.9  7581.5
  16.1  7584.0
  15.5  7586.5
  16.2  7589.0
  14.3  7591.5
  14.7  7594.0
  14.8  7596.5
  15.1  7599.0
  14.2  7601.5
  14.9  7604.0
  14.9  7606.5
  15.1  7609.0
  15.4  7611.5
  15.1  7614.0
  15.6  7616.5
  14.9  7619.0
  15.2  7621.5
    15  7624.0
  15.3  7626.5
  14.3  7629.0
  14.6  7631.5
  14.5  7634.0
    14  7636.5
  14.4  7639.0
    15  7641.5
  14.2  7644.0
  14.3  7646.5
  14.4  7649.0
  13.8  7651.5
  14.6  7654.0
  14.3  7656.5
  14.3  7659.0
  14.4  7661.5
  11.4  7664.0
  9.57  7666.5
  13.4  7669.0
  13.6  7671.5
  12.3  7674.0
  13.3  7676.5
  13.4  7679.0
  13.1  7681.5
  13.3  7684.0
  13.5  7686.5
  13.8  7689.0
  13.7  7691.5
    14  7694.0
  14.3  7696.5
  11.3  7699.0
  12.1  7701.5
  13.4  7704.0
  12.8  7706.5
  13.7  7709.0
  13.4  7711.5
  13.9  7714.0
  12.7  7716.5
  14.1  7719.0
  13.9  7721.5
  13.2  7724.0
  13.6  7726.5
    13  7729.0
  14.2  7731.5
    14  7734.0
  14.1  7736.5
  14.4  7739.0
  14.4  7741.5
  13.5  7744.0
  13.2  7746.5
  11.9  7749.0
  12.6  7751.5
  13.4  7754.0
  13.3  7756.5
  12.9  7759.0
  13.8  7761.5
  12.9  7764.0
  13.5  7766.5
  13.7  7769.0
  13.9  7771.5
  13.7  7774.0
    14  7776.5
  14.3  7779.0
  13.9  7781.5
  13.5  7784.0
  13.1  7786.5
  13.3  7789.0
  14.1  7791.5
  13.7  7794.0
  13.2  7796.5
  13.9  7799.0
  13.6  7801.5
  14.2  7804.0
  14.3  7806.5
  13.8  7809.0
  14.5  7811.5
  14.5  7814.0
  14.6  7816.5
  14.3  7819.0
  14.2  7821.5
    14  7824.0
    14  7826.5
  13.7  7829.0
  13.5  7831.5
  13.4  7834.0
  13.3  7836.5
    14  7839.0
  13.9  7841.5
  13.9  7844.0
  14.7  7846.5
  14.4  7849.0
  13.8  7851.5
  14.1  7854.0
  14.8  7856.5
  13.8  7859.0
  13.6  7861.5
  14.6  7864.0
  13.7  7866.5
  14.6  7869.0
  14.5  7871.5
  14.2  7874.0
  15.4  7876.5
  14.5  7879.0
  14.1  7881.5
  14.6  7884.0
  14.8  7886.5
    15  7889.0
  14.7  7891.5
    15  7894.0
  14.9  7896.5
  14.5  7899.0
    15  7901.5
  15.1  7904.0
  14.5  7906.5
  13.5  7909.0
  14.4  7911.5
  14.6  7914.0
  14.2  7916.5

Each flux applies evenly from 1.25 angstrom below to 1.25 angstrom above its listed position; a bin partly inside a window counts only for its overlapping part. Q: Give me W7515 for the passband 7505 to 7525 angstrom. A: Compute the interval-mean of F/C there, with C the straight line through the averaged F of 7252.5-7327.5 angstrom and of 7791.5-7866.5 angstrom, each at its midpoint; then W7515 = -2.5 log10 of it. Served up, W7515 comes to -0.20 mag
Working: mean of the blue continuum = 12.8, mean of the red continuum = 14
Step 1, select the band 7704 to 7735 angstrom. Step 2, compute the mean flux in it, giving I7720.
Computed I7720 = 13.5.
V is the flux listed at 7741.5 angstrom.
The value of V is 14.4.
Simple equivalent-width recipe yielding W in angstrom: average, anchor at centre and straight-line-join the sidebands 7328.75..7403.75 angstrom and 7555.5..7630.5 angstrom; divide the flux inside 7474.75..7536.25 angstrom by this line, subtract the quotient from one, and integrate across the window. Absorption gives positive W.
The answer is -3.3 angstrom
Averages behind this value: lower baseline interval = 14.4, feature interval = 15.8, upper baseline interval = 15.4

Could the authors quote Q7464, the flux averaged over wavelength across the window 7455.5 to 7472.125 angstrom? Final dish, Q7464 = 15.3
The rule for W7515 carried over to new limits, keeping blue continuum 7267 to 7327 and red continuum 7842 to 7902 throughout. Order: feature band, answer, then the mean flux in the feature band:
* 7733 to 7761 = 0.05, 13.4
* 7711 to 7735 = 0.04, 13.6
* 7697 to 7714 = 0.09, 12.9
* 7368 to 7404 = -0.13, 14.8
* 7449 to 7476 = -0.16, 15.5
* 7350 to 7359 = -0.04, 13.6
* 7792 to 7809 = 0.03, 13.8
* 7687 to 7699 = 0.03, 13.6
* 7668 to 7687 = 0.06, 13.2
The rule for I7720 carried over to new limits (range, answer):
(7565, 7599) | 15.8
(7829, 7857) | 13.9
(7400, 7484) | 15.3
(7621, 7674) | 14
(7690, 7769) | 13.4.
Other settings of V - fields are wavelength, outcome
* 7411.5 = 14.6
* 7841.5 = 13.9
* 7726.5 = 13.6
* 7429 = 16.4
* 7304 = 12.7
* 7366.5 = 14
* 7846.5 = 14.7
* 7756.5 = 13.3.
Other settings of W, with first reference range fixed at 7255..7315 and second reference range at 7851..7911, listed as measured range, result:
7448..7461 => -2.25 angstrom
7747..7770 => 1.64 angstrom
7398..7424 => -3.46 angstrom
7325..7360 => -2.64 angstrom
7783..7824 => 0.92 angstrom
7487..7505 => -3.10 angstrom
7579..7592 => -2.00 angstrom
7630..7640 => -0.45 angstrom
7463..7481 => -3.31 angstrom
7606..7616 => -1.10 angstrom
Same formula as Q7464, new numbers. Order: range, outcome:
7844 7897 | 14.4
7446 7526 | 15.7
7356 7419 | 14.7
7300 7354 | 13.7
